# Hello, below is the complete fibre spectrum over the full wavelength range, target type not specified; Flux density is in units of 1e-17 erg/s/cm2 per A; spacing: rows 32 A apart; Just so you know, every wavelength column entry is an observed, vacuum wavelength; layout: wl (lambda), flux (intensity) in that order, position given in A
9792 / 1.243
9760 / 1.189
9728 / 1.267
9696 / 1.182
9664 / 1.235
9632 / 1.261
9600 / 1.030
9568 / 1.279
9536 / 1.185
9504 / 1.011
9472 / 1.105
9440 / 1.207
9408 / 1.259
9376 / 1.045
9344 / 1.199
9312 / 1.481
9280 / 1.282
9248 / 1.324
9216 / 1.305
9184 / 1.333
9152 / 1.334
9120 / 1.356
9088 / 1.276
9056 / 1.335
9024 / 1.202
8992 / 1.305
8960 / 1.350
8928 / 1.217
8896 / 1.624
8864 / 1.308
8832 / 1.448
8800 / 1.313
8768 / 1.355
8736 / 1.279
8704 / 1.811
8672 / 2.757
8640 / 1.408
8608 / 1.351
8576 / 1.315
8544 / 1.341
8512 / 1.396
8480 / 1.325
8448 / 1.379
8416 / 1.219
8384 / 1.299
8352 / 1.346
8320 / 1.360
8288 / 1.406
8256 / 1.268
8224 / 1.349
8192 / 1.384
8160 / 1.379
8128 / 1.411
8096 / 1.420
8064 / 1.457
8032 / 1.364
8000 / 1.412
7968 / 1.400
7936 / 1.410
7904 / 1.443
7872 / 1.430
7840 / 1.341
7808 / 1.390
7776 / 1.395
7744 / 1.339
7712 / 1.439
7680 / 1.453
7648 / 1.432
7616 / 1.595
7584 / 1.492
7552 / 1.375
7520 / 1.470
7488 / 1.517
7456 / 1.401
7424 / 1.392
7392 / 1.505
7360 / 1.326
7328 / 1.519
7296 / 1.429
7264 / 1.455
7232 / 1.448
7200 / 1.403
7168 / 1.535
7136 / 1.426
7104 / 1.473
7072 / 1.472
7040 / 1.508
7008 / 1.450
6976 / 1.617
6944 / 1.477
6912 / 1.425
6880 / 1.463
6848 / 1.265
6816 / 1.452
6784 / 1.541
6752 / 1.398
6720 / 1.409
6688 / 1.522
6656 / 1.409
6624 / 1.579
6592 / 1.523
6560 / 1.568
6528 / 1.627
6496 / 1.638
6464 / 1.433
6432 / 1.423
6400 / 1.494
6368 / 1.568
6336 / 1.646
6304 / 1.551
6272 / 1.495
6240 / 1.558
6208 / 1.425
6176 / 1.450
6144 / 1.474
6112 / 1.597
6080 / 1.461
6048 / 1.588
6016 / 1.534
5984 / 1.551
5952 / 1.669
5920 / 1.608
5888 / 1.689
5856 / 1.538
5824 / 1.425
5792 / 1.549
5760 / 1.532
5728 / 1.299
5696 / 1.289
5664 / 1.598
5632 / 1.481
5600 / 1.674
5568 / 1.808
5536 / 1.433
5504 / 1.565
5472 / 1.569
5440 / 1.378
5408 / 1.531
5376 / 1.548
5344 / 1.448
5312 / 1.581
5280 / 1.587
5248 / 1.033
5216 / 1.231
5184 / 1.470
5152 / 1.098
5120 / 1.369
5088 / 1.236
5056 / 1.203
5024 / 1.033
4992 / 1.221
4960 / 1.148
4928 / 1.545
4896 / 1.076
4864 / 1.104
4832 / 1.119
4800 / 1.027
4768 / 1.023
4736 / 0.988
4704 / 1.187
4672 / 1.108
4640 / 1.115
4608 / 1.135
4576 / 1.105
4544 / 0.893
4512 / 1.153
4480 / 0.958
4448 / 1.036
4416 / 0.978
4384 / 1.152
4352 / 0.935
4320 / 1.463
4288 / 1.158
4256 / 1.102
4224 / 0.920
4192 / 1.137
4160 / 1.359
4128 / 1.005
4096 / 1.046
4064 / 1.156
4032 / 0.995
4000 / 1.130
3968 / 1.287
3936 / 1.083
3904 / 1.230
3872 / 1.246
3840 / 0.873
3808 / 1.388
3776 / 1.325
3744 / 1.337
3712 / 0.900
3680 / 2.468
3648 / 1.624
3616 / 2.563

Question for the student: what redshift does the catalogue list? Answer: 0.323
